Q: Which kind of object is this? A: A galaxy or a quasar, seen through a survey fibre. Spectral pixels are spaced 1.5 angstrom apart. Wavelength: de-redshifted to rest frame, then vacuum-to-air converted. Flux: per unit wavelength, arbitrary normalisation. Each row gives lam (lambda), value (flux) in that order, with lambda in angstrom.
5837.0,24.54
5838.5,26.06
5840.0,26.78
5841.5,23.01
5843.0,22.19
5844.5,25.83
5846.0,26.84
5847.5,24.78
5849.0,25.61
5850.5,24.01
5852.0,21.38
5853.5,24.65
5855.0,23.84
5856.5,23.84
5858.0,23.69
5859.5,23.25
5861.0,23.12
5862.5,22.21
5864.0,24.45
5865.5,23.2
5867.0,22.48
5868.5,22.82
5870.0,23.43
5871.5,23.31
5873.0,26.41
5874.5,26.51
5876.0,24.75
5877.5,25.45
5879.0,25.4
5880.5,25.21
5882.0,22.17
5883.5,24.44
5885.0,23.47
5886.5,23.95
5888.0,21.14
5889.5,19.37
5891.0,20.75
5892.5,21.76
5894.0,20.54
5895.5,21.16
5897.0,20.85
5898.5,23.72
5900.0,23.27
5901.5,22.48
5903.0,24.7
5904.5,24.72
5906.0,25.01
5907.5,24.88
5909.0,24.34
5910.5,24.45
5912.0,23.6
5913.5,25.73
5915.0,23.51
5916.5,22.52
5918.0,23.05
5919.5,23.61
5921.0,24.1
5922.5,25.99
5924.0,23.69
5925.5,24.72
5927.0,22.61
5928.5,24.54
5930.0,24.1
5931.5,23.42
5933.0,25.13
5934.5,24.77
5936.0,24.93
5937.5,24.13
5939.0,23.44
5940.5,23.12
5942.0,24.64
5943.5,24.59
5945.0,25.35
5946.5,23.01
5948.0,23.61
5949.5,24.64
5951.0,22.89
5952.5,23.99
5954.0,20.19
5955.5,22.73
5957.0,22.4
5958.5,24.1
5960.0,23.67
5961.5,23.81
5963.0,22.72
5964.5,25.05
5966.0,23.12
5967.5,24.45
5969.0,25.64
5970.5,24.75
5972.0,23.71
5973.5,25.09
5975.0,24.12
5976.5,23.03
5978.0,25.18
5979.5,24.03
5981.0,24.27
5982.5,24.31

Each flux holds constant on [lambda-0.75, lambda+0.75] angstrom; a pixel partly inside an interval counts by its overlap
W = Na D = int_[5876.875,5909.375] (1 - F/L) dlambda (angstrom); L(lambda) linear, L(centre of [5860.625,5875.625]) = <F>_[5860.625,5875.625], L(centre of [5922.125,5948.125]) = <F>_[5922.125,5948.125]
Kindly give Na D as 1.2 angstrom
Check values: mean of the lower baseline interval 23.8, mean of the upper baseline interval 24.2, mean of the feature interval 23.1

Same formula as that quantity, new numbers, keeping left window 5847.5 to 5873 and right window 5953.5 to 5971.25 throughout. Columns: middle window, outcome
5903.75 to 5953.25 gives -1.2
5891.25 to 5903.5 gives 0.7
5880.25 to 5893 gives 0.7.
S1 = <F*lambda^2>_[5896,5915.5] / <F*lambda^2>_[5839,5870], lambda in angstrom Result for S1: 1.0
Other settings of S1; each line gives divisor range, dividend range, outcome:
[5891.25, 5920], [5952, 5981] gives 1.04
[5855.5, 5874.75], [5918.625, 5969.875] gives 1.04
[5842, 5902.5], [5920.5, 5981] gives 1.05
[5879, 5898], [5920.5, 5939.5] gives 1.11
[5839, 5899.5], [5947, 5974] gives 1.04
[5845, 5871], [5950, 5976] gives 1.03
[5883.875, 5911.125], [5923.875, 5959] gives 1.06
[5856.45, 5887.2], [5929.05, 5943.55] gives 1.03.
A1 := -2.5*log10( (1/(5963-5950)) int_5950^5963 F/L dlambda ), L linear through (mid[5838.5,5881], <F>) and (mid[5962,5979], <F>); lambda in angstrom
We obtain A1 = 0.06 mag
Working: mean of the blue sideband 24.3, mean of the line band 23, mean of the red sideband 24.2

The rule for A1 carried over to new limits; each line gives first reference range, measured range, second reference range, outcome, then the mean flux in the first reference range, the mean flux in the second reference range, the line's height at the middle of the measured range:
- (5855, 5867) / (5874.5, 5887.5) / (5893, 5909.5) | -0.052 mag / 23.4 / 23.2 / 23.3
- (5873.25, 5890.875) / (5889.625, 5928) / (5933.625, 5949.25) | 0.027 mag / 23.8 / 24.2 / 24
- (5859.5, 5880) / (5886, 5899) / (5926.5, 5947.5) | 0.131 mag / 24.1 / 24.1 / 24.1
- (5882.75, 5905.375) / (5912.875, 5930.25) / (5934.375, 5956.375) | -0.041 mag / 22.4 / 23.7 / 23.1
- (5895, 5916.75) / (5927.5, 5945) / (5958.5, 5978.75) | -0.015 mag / 23.7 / 24.2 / 23.9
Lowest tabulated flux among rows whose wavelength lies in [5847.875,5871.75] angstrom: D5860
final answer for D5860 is 21.38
